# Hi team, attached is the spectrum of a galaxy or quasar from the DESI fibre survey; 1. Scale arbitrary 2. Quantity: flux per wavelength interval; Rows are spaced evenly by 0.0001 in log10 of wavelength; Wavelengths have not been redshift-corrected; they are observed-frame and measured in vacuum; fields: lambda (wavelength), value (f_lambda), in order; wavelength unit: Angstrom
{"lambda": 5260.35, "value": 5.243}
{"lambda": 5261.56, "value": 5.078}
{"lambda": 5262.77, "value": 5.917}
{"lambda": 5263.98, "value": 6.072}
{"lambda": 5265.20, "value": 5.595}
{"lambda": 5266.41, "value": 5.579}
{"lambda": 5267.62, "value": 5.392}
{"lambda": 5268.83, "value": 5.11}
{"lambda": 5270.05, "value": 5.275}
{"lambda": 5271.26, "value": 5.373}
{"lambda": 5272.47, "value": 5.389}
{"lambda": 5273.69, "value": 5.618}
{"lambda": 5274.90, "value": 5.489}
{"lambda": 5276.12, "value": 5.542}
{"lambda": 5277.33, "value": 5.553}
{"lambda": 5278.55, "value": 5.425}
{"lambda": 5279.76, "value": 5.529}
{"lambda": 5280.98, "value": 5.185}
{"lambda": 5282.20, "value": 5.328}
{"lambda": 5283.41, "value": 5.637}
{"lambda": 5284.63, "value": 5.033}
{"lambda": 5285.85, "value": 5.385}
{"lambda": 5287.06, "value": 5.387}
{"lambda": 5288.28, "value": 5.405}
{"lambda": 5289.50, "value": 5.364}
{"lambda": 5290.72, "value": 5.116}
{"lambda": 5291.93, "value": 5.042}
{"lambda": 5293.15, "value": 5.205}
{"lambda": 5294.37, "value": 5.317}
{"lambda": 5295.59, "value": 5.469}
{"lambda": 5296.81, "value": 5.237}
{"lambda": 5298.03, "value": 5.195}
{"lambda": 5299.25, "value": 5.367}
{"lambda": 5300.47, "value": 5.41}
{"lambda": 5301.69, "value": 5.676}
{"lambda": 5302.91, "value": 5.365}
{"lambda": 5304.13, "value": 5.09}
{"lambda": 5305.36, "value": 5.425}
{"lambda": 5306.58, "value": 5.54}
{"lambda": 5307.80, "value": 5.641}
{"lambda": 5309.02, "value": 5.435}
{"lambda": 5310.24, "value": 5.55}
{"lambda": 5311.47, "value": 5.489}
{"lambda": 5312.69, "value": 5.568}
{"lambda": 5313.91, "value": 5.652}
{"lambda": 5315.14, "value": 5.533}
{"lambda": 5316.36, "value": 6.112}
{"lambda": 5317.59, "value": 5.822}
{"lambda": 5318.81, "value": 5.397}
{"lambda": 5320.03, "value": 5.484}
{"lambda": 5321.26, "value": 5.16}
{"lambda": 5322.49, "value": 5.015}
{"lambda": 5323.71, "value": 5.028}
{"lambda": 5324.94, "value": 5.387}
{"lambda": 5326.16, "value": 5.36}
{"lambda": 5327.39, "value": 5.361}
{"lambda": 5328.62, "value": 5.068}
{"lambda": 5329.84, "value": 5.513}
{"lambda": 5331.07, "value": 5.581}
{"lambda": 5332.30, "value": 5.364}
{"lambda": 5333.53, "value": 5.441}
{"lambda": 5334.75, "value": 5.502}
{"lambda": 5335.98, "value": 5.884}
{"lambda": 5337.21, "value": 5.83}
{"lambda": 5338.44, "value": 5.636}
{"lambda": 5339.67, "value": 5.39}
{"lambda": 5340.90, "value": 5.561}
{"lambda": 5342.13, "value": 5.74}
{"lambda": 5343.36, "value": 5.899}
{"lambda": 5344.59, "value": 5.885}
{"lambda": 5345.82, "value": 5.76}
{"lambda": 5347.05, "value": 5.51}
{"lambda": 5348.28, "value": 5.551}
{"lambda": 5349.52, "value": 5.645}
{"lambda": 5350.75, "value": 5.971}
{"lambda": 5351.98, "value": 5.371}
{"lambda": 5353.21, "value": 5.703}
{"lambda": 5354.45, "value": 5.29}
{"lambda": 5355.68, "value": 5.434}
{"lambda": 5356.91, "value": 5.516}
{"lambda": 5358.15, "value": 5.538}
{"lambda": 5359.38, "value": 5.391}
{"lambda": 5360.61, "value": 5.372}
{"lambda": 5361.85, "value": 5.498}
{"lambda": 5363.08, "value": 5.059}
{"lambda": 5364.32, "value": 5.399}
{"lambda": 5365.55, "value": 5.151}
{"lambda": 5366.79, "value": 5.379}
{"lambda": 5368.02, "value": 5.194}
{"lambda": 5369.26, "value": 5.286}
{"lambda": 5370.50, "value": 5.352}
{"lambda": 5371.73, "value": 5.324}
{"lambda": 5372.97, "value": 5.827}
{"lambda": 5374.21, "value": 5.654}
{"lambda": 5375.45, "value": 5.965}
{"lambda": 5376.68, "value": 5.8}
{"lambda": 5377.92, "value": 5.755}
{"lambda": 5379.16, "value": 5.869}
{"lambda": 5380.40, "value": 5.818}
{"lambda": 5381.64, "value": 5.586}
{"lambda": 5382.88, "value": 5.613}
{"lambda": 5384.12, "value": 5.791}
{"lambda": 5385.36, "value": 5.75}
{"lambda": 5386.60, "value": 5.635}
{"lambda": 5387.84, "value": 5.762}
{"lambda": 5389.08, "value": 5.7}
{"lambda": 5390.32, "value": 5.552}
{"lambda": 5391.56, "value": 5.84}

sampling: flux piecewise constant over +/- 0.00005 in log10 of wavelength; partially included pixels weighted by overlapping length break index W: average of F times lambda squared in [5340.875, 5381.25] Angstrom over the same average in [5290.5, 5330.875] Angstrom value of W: 1.0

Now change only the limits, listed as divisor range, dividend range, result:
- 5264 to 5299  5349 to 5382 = 1.06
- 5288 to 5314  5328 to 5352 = 1.06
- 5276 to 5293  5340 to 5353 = 1.09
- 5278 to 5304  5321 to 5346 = 1.05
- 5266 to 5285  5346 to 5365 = 1.05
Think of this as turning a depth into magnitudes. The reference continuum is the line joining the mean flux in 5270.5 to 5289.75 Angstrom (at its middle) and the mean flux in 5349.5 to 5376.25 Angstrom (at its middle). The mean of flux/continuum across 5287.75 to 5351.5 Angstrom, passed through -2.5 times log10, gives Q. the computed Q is -0.008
